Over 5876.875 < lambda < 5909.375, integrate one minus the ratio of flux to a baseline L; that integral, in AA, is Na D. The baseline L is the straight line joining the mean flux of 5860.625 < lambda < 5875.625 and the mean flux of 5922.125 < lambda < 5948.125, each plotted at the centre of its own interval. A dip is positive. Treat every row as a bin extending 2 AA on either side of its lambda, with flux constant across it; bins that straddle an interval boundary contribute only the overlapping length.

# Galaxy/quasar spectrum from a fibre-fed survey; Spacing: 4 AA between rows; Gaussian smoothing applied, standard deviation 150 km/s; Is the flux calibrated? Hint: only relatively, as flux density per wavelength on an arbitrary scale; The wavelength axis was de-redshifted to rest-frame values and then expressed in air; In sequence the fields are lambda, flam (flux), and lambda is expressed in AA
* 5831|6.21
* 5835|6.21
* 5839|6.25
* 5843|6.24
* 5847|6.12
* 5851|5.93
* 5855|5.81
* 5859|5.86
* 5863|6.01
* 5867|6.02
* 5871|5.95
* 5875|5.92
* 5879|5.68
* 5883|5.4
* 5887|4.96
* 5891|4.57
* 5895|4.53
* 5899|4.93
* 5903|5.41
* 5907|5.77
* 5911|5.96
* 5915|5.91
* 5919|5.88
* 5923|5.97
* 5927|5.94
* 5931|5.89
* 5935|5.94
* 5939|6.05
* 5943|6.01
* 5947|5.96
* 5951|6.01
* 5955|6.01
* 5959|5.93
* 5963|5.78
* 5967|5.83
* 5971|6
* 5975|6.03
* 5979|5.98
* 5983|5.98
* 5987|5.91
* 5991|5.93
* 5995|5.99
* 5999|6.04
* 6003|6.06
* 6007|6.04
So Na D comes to 4.4 AA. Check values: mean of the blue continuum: 5.98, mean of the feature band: 5.17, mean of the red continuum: 5.97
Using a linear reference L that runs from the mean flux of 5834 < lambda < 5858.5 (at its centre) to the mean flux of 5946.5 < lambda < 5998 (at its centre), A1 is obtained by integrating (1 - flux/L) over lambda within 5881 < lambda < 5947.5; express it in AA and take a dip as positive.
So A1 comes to 4.7 AA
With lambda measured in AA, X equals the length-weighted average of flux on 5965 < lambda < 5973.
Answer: 5.92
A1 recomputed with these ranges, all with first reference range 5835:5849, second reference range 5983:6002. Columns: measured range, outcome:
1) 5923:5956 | 0.4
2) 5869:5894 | 3.1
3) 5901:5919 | 1.0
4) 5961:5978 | 0.3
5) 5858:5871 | 0.4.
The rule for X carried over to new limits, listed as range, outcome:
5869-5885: 5.74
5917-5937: 5.92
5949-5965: 5.93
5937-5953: 6.01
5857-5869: 5.96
